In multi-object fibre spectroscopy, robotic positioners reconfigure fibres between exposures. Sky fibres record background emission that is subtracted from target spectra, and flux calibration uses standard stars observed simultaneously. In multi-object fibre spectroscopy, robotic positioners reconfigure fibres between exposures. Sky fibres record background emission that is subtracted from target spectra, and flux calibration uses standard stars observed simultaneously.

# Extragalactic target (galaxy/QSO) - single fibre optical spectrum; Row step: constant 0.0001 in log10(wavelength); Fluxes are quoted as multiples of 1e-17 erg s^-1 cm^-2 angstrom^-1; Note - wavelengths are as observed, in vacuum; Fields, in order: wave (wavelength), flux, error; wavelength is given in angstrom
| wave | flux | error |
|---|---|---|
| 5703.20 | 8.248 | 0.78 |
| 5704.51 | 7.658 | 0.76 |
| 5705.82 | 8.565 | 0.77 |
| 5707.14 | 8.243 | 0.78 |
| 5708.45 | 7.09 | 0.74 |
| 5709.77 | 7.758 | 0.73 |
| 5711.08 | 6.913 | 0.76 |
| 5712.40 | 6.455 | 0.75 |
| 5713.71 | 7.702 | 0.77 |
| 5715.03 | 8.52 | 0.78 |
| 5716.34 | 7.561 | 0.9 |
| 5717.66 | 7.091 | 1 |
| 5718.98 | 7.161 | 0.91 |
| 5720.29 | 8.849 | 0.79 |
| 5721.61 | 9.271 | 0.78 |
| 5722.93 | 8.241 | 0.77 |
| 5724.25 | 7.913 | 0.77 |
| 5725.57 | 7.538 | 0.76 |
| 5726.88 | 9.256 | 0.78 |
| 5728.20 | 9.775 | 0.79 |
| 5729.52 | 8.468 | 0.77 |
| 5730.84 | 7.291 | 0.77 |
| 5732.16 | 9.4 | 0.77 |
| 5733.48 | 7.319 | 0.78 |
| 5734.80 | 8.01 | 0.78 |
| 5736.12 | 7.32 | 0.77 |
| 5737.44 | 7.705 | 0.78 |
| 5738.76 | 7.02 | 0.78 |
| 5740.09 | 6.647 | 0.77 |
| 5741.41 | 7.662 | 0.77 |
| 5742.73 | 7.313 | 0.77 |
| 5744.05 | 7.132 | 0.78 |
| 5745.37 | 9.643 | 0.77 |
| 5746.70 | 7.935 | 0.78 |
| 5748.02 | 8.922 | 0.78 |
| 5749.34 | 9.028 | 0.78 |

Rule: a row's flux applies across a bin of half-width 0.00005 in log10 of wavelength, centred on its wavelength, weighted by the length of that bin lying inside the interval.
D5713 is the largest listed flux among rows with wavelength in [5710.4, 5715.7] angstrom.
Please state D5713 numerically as 8.52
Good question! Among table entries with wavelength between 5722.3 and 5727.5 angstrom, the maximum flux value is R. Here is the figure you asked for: 9.256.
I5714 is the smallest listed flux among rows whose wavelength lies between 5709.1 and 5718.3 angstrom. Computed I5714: 6.455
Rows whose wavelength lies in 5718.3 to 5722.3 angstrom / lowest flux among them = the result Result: 7.161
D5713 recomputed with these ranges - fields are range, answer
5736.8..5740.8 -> 7.705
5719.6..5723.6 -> 9.271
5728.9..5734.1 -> 9.4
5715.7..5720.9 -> 8.849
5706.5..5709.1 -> 8.243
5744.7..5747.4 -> 9.643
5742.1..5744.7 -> 7.313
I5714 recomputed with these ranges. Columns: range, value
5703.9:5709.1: 7.09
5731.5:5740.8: 6.647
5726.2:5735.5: 7.291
